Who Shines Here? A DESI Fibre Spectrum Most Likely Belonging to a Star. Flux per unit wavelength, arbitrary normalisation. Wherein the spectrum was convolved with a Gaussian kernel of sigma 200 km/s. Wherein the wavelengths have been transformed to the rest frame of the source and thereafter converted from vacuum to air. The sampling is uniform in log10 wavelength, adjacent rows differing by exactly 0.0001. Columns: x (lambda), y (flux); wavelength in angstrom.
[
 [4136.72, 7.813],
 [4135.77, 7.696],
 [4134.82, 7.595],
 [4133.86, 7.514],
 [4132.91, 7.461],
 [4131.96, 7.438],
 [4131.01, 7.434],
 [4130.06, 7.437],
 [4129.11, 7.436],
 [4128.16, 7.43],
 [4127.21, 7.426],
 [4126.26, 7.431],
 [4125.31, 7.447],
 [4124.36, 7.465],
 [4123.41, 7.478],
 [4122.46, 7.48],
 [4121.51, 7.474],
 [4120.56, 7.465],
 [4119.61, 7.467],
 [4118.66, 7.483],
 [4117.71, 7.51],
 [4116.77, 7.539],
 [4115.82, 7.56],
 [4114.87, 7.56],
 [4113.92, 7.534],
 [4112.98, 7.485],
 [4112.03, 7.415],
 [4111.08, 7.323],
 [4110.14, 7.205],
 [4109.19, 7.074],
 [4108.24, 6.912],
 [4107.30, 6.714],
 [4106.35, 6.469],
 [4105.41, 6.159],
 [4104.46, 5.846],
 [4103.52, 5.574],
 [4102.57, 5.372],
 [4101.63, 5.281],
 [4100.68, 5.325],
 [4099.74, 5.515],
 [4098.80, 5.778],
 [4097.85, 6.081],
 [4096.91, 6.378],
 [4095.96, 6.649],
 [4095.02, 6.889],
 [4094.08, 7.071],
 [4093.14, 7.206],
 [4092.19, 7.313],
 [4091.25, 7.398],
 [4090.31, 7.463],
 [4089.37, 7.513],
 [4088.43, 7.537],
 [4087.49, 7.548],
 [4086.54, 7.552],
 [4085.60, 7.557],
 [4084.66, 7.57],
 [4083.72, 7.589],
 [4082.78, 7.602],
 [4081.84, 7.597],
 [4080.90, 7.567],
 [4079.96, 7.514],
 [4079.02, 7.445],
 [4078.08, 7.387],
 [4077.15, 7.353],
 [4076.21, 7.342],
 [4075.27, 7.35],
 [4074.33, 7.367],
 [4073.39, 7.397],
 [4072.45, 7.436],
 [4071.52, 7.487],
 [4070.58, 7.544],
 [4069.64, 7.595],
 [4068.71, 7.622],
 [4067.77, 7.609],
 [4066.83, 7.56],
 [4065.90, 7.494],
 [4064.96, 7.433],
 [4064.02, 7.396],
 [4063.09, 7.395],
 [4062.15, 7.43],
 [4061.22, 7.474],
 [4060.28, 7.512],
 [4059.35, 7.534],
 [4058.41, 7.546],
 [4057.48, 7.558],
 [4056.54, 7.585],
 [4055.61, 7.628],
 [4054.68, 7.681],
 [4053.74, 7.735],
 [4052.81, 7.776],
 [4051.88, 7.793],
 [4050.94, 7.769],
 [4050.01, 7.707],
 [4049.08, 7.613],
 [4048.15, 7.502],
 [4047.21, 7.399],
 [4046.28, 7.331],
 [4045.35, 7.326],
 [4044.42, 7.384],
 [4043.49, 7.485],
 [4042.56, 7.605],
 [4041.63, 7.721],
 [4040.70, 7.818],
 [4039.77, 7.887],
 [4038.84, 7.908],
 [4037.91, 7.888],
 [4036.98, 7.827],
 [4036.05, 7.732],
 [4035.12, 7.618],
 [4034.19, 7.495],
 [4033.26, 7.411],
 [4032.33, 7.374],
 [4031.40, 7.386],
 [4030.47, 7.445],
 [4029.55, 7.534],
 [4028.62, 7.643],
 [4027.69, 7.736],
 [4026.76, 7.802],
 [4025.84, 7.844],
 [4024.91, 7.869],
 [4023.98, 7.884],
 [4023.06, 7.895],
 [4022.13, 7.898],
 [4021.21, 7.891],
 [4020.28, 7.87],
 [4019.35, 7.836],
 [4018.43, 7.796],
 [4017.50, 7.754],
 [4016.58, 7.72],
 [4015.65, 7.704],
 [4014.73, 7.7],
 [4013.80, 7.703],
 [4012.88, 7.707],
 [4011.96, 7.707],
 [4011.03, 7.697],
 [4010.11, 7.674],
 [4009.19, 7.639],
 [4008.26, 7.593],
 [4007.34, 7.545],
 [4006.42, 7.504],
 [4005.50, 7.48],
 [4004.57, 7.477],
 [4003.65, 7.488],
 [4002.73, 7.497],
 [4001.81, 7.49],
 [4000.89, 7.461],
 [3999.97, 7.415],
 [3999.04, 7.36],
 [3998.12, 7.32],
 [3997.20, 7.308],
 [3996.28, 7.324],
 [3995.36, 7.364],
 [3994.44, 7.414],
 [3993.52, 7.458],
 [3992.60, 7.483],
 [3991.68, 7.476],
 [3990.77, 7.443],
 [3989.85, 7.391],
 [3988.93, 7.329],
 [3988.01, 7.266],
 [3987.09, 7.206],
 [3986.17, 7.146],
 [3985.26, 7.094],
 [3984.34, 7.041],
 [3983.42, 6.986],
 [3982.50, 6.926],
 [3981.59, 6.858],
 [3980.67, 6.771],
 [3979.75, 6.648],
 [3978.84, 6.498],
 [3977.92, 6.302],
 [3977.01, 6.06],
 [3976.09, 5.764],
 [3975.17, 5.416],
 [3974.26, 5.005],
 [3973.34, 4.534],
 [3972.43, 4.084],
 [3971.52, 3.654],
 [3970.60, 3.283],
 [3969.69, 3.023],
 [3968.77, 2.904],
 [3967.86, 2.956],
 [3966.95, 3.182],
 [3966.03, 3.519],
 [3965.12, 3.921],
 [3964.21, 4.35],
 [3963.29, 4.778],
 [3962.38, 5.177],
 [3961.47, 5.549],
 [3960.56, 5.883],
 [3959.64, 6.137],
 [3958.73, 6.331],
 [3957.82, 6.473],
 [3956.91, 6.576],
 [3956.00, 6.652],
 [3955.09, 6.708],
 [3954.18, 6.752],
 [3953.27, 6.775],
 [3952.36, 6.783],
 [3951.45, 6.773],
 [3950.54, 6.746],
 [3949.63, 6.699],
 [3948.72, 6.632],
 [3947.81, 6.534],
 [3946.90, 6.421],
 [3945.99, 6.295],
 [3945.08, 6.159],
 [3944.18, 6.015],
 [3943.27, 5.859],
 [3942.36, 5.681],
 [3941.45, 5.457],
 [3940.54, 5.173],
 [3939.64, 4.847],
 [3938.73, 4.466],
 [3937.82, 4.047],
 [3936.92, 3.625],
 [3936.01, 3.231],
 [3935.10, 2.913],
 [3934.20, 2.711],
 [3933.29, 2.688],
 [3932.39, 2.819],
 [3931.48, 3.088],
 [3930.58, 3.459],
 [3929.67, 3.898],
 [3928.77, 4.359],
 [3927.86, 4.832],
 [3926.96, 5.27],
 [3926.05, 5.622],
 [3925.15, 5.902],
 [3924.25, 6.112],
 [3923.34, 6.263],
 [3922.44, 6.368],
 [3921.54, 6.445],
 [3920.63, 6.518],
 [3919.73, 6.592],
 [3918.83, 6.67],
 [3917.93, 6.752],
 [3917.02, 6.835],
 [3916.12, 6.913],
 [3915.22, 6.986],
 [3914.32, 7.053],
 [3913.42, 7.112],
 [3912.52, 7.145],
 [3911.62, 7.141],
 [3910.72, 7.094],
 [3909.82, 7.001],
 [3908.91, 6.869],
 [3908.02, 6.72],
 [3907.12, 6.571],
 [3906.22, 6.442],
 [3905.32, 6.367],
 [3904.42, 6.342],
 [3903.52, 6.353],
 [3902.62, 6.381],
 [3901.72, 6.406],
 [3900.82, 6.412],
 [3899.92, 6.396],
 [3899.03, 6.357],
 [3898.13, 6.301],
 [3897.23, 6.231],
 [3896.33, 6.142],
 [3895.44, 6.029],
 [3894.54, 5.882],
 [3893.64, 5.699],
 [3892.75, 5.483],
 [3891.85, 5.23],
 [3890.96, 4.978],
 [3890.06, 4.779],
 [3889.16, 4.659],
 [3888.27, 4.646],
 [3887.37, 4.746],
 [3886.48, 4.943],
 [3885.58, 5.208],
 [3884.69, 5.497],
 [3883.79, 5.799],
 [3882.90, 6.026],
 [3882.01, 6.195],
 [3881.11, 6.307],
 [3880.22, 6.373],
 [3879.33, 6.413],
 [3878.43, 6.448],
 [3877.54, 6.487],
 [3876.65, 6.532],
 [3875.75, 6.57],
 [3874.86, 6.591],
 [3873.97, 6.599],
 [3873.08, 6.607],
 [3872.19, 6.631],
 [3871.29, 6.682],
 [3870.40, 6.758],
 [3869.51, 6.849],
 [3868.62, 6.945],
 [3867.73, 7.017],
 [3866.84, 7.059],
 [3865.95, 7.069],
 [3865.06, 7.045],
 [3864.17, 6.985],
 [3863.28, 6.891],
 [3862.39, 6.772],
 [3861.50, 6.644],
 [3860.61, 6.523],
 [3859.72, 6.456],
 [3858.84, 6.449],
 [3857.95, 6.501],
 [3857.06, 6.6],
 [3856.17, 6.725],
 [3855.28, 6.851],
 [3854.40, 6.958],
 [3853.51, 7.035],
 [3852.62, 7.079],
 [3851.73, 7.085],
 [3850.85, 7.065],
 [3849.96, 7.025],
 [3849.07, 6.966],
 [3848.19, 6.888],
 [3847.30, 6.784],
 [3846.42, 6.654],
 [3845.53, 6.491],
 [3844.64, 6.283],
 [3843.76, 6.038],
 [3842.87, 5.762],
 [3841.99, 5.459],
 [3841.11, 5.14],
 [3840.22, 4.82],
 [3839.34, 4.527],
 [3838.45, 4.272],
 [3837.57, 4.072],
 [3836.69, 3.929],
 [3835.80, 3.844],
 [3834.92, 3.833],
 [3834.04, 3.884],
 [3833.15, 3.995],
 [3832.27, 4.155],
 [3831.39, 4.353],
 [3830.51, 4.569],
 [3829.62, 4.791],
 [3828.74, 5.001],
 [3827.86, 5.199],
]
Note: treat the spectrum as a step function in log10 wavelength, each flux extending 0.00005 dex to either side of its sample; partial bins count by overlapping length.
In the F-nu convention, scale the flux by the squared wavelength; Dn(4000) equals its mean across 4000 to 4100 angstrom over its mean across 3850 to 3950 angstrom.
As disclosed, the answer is 1.3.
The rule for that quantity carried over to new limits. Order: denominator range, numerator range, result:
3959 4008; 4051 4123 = 1.22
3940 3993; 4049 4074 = 1.34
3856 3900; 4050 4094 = 1.33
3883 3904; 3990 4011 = 1.39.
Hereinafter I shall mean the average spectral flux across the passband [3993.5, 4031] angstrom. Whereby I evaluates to 7.62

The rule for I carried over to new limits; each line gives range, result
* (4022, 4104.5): 7.36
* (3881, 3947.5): 5.65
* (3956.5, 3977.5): 4.72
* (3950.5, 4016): 6.44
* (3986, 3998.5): 7.36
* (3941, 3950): 6.17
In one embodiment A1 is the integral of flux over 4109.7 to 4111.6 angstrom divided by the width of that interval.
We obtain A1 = 7.28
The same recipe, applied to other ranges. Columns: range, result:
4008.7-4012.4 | 7.66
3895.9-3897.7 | 6.17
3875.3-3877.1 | 6.54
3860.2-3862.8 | 6.64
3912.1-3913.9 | 7.14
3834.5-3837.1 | 3.86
